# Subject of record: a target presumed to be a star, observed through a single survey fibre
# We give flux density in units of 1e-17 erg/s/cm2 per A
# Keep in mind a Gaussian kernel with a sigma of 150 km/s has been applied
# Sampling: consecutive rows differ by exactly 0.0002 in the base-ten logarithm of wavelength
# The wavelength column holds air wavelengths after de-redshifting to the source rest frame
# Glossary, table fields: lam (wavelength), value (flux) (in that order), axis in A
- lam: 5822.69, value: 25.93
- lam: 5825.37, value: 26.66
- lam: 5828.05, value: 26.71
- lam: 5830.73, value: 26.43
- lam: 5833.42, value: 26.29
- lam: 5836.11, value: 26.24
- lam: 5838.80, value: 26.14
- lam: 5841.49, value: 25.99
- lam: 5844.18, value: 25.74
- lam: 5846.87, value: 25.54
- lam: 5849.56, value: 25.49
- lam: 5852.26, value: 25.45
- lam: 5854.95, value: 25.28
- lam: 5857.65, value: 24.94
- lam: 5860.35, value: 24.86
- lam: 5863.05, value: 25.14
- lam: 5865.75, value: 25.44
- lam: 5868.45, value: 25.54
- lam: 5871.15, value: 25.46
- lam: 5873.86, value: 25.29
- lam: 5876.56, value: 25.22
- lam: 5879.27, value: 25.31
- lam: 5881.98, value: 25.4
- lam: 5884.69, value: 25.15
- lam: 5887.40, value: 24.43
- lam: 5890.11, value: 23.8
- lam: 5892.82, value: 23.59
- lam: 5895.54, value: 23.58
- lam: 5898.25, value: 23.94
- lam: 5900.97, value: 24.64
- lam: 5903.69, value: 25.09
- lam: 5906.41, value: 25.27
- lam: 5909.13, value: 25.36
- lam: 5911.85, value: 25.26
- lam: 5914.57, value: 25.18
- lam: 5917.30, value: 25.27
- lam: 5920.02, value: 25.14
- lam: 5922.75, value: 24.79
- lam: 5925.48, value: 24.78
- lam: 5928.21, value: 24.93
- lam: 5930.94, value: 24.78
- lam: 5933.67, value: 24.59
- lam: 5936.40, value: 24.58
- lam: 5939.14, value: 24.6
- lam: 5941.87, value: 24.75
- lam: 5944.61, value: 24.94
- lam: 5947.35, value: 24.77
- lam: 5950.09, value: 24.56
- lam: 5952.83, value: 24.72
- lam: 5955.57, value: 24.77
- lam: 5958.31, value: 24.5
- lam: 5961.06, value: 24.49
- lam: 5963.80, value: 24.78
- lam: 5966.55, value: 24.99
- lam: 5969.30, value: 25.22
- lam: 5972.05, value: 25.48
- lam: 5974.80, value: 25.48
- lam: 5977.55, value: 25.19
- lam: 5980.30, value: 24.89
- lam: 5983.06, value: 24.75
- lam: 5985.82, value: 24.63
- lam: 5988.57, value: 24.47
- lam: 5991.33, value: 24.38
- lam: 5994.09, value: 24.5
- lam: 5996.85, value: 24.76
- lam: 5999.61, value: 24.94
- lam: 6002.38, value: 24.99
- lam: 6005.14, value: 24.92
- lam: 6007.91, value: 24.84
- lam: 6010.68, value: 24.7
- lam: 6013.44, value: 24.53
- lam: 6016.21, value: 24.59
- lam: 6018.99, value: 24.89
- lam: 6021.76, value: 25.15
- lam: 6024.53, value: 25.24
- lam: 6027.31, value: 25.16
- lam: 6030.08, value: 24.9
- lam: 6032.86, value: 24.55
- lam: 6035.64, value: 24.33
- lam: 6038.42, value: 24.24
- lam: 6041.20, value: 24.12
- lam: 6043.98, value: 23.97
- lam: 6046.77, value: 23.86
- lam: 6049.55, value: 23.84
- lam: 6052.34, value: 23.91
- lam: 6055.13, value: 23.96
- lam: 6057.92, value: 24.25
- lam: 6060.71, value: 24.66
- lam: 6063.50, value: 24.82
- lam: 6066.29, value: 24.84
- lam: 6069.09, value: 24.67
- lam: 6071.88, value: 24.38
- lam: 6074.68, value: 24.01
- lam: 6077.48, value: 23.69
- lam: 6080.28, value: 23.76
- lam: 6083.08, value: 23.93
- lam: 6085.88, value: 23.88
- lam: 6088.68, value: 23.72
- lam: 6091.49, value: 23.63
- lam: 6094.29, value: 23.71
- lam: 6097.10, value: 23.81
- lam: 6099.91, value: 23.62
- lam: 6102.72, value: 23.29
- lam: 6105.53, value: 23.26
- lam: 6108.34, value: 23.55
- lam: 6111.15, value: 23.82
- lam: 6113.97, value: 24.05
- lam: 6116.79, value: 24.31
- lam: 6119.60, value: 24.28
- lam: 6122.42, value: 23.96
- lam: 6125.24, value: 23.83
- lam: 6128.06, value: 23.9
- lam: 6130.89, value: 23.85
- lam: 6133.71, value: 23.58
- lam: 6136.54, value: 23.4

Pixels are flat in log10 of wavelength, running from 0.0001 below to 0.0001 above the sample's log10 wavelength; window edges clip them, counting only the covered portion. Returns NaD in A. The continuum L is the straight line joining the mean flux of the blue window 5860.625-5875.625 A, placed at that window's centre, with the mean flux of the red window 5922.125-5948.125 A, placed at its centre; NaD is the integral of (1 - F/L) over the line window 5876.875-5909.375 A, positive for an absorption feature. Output 0.64 A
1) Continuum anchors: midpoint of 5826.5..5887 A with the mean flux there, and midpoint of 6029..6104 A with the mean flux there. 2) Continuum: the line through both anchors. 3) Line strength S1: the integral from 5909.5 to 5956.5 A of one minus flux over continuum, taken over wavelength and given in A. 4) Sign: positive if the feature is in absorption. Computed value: 0.3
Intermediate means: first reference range 25.6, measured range 24.9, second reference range 24.1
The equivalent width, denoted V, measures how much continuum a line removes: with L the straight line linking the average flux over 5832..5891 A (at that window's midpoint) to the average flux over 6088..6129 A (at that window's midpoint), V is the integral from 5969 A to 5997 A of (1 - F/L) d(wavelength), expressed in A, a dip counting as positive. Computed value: -0.3 A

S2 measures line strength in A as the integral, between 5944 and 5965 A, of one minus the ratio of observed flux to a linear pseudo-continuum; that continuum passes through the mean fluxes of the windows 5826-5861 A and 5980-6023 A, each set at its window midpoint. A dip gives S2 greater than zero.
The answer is 0.3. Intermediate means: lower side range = 25.8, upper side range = 24.7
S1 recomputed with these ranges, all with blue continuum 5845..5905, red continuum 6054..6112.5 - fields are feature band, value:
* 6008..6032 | -0.6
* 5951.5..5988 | -0.6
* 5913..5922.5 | -0.2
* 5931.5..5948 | 0.0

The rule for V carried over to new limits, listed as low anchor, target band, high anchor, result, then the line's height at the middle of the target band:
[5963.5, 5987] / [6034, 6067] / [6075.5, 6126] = 0.09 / 24.3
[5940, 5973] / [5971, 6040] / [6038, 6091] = -0.88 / 24.5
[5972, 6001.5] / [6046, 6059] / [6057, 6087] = 0.23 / 24.4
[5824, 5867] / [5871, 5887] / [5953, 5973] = 0.17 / 25.5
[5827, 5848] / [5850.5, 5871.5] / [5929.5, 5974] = 0.48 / 25.9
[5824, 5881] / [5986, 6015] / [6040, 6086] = -0.11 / 24.6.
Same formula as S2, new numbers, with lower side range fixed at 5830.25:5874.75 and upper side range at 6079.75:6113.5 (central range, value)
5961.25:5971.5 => -0.1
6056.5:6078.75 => -0.5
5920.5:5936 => 0.1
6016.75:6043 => -0.6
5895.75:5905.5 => 0.3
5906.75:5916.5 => -0.1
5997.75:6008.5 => -0.2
